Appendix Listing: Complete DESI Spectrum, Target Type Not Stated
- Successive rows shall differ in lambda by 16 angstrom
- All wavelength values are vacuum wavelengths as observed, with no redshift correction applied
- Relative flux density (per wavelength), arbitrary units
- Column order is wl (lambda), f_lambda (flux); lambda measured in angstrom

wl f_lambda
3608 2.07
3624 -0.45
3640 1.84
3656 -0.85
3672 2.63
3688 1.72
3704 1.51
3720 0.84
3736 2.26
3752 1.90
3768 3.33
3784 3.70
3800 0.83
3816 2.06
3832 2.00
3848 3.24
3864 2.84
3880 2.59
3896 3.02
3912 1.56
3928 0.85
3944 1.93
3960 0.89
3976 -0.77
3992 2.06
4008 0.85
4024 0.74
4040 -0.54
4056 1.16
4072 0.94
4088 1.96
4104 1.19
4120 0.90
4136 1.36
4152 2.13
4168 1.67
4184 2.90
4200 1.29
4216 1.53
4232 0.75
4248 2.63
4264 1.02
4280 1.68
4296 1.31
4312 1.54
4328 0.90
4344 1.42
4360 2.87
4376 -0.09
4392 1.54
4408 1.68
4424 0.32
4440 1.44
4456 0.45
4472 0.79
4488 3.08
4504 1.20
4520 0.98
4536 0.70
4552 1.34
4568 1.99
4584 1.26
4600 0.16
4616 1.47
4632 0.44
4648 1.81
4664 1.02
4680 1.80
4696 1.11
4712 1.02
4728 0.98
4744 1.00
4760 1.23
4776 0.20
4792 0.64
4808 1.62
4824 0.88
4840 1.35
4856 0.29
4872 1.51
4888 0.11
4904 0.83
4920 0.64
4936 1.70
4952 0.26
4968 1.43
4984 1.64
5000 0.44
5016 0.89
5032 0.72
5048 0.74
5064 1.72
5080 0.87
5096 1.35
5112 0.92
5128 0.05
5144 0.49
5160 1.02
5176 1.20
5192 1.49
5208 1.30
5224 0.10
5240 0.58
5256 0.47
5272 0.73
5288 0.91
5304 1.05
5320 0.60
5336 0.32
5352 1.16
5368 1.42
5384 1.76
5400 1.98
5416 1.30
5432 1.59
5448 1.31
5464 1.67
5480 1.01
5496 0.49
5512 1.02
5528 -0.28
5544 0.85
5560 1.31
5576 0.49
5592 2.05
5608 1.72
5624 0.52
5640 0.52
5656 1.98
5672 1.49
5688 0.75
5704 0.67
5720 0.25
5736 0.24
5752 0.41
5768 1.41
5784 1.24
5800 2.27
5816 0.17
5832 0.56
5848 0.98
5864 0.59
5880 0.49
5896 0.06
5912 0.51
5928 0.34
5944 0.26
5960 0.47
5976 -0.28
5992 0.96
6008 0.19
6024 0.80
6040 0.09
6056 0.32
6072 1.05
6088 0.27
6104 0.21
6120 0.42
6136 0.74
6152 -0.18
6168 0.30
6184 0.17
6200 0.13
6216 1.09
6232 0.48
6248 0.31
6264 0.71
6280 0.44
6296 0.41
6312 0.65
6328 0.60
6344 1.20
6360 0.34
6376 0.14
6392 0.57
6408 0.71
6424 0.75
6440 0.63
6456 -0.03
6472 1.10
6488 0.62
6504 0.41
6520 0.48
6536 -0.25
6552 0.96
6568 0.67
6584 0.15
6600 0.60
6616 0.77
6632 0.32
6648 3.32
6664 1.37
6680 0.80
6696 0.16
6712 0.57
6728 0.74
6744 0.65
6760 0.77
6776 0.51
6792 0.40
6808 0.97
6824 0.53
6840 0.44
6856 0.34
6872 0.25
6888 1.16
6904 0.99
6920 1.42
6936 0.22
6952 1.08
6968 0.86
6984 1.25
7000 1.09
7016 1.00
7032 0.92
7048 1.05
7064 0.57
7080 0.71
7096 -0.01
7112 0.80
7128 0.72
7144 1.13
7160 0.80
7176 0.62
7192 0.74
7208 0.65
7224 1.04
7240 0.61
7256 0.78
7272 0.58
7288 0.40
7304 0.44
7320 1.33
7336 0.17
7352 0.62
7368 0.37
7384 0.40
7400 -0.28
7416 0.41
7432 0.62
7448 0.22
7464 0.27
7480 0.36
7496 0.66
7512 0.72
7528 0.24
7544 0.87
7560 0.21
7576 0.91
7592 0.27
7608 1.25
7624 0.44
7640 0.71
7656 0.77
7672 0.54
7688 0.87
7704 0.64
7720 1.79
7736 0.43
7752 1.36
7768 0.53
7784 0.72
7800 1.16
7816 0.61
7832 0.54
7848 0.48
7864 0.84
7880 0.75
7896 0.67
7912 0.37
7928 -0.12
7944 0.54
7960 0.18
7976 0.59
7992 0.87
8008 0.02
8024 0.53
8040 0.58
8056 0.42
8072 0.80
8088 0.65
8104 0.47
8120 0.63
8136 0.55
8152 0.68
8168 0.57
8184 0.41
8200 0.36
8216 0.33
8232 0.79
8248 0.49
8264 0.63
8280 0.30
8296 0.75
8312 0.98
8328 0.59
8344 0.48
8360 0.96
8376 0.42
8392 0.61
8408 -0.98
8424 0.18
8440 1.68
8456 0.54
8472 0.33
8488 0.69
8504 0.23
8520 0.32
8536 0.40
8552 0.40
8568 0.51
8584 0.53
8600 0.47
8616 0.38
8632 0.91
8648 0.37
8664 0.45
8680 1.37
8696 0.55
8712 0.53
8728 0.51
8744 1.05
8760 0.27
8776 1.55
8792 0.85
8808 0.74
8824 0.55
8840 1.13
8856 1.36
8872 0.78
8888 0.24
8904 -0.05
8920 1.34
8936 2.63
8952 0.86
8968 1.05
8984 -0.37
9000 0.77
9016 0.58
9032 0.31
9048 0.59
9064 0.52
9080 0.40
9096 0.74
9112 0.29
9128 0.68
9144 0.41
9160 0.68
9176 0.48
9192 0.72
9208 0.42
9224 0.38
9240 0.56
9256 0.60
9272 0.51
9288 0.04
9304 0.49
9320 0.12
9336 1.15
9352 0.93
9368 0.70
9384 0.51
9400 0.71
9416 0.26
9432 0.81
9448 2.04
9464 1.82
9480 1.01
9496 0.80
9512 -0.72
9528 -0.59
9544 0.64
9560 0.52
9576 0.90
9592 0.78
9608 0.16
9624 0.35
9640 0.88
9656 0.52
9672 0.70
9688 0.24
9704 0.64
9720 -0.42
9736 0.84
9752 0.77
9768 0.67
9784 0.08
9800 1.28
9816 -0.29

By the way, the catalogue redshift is 0.784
